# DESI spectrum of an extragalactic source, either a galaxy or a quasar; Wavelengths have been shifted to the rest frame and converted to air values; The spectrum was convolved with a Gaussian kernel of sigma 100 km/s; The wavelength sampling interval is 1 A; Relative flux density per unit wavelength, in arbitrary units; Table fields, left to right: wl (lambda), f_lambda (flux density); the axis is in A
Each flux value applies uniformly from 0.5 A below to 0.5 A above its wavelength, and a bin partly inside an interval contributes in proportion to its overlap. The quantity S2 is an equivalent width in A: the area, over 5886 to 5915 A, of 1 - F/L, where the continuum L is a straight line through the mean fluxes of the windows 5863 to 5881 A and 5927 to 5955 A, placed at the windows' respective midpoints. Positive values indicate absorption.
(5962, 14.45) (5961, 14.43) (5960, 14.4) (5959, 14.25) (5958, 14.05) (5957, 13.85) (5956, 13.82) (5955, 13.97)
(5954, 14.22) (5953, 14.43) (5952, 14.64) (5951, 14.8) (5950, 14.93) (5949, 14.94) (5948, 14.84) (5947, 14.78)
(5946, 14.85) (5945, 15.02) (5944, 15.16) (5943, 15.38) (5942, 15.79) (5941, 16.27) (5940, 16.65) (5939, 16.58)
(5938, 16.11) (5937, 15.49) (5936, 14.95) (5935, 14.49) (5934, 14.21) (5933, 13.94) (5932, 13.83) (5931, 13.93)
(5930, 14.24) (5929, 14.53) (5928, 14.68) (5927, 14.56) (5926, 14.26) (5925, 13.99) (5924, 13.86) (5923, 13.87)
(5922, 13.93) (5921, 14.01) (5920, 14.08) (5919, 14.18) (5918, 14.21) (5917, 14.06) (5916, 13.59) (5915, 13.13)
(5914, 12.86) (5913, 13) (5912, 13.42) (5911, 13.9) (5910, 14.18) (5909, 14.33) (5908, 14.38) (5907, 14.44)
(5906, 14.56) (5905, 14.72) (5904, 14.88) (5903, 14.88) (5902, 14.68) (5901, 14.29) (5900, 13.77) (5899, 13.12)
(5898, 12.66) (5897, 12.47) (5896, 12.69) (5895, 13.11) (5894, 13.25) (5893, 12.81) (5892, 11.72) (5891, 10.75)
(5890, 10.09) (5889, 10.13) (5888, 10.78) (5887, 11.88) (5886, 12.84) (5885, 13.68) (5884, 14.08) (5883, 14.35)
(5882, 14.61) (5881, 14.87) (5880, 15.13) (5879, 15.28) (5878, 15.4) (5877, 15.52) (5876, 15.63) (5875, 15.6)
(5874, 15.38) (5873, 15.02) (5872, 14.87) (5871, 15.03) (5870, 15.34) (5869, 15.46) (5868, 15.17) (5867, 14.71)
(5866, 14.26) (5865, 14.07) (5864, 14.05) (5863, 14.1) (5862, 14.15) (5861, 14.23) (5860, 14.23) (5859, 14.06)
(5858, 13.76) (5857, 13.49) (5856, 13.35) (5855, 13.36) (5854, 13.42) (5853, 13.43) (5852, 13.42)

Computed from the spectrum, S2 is 3.59 A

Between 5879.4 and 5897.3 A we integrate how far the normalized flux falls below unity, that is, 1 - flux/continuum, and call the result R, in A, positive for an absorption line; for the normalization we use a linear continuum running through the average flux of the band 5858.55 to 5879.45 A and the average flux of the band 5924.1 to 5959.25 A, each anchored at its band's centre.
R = 2.5 A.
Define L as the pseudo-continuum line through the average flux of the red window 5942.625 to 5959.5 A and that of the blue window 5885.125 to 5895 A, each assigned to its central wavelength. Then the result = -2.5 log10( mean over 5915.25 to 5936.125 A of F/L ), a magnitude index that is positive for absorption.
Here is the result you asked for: -0.06 mag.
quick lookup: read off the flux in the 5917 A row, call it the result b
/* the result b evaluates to 14.06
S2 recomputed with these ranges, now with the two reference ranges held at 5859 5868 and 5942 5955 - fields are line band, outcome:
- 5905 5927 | 1.0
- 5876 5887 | -0.1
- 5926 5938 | 0.2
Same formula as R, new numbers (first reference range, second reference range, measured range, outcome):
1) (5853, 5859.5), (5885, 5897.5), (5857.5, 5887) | -4.1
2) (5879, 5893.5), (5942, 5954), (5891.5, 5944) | -1.2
